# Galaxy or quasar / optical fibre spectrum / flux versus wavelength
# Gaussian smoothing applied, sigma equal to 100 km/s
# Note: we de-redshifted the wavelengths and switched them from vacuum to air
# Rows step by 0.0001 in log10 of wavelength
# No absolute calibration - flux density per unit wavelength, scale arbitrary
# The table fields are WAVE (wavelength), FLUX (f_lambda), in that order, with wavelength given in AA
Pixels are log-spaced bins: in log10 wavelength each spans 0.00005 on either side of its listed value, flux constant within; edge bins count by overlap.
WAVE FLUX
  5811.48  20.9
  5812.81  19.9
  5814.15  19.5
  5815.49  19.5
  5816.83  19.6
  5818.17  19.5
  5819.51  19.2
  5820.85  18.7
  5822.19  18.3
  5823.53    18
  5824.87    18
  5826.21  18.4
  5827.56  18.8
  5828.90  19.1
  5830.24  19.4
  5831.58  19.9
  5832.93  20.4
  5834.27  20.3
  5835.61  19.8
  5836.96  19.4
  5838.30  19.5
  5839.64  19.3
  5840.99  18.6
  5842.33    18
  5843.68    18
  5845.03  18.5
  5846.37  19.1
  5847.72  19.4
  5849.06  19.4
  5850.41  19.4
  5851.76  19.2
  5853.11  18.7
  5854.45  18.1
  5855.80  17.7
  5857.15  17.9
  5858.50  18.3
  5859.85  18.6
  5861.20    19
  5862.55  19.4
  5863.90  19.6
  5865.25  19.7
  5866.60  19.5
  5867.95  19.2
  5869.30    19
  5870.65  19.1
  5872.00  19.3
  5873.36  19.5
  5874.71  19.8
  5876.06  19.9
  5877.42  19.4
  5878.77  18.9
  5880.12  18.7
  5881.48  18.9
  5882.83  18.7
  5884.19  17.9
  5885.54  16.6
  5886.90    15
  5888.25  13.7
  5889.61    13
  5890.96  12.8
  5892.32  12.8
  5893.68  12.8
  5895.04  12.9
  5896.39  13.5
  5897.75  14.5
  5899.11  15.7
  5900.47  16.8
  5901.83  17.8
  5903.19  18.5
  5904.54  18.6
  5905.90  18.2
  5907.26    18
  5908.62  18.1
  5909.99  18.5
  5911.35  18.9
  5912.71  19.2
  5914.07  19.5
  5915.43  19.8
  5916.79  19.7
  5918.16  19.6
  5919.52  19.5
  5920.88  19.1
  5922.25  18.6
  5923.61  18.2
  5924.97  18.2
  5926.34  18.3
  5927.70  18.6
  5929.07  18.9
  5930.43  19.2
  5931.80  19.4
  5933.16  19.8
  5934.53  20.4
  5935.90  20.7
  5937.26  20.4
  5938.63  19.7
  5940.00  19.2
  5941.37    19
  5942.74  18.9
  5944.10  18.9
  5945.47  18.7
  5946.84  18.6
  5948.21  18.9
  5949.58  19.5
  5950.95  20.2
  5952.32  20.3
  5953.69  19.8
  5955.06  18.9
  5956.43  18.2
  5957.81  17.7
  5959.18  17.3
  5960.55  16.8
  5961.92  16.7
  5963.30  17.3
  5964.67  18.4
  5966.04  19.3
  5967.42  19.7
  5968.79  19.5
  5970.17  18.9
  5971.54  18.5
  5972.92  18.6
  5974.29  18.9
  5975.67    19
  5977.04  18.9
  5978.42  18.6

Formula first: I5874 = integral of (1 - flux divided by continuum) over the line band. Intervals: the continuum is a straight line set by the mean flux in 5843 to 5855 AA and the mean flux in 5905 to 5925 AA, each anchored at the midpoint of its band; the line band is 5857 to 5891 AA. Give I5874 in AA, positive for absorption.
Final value 1.2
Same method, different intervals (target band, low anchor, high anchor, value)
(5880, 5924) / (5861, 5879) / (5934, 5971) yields 4.92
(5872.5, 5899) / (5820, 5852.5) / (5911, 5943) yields 3.99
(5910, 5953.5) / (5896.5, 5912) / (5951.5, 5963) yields -3.53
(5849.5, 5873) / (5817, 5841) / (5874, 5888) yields -0.43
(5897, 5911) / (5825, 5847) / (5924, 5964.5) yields 1.11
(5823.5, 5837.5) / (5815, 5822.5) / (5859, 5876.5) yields -0.06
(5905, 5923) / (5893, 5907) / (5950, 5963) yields -2.57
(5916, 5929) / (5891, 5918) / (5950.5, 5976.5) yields -1.04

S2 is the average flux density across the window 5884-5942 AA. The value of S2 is 17.7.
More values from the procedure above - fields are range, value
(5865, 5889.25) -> 18.4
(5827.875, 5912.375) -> 18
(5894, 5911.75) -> 16.8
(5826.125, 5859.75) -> 19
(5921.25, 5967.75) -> 18.9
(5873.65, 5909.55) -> 16.6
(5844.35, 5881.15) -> 19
